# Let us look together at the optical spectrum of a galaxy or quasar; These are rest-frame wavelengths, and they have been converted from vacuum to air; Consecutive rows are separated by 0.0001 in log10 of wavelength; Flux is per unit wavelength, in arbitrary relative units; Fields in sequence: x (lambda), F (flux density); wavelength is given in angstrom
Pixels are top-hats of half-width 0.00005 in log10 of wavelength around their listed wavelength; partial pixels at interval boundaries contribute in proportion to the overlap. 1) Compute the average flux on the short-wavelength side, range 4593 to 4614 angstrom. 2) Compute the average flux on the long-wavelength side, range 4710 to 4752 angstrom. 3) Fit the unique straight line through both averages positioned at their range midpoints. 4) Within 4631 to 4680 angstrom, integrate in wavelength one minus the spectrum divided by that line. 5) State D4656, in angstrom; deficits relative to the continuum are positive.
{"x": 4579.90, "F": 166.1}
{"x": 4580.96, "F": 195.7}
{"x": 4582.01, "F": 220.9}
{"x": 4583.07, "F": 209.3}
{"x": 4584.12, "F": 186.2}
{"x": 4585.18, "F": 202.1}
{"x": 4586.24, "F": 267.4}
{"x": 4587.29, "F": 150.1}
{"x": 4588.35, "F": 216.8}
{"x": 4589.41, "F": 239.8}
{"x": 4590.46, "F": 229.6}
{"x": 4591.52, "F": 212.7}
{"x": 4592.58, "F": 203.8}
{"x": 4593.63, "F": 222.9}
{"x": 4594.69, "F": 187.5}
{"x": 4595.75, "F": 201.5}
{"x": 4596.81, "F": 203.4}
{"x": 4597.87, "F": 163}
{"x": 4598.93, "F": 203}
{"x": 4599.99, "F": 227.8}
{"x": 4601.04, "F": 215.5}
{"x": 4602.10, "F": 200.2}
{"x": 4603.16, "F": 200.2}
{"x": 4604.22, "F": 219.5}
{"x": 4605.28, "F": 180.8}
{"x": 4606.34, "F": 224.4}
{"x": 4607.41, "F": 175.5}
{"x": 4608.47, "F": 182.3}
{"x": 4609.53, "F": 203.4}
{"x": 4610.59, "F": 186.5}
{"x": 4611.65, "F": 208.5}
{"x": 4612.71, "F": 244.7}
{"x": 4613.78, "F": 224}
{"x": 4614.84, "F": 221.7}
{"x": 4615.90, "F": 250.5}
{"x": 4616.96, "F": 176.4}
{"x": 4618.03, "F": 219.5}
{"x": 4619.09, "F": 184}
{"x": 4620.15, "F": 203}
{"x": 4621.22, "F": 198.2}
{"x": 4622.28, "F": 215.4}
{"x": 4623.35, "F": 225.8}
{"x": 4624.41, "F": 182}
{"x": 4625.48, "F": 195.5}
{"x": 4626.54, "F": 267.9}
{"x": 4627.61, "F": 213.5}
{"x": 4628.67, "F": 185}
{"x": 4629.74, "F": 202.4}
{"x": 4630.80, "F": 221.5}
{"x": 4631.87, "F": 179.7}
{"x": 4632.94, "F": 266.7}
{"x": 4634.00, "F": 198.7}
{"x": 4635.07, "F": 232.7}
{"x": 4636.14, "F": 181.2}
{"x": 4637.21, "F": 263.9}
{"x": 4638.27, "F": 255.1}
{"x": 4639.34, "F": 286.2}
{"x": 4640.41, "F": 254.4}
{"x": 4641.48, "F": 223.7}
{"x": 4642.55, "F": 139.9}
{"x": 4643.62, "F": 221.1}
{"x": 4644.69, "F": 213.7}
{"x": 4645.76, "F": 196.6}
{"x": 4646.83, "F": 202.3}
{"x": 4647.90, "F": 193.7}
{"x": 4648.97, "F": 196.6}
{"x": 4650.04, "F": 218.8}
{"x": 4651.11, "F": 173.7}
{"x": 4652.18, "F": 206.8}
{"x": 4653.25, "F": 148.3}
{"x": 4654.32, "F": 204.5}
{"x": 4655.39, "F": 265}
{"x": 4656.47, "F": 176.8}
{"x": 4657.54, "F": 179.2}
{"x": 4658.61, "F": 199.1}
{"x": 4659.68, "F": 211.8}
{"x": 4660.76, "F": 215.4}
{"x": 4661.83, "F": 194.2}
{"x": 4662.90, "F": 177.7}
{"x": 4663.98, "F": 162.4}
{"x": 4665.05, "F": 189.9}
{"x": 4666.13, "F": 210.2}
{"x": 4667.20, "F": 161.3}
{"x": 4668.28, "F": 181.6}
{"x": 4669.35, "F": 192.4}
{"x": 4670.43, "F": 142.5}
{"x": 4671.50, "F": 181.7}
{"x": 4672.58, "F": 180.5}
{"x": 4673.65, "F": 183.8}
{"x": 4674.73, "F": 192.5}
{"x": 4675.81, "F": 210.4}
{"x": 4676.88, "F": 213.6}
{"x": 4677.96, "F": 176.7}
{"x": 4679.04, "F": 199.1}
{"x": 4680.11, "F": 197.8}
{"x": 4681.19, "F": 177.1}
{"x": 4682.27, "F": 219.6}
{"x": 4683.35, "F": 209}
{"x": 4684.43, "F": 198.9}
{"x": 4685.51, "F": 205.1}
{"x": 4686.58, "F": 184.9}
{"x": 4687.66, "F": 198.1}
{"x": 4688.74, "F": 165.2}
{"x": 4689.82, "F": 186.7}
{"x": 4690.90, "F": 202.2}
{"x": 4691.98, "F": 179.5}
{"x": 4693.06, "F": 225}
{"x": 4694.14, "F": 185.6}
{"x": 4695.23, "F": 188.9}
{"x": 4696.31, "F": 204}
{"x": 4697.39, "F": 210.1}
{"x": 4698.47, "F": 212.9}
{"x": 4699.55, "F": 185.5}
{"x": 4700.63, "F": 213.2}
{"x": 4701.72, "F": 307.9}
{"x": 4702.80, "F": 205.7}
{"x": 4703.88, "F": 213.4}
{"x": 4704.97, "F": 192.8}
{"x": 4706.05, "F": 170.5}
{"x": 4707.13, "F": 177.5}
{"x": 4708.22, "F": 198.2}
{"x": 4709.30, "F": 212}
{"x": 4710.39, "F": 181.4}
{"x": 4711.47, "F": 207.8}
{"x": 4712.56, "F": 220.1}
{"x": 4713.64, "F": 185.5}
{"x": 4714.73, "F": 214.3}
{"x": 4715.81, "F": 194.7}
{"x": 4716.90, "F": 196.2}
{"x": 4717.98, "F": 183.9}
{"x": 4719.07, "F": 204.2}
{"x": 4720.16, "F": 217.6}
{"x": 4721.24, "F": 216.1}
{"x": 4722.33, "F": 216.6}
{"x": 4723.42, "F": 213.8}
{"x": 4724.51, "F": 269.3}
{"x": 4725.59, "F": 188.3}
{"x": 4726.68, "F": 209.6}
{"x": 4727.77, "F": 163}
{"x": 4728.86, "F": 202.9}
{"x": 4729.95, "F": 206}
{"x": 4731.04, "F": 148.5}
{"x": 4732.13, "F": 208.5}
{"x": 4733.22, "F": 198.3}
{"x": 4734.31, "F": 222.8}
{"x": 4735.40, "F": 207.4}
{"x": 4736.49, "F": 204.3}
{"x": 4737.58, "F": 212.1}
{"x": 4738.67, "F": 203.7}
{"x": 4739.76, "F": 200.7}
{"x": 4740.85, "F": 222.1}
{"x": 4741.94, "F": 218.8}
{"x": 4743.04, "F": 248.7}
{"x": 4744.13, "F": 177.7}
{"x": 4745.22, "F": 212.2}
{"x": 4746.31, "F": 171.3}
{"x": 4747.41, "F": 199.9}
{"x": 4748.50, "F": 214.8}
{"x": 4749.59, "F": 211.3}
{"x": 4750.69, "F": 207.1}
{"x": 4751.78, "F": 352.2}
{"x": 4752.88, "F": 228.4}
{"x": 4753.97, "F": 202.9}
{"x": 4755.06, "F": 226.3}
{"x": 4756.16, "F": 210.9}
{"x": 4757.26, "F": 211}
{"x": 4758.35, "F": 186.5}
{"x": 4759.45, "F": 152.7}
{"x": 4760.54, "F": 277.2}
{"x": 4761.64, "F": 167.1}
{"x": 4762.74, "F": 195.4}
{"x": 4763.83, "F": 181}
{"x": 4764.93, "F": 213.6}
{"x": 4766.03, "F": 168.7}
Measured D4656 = 0.90 angstrom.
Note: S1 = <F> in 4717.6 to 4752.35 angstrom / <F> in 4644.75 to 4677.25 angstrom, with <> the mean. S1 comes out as 1.09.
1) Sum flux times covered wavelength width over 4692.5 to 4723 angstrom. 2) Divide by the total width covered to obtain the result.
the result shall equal 205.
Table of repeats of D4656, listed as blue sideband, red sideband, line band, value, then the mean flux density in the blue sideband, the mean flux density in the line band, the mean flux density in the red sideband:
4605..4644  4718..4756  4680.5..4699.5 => 1.4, 214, 197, 212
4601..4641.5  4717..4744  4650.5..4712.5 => 4.3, 214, 196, 207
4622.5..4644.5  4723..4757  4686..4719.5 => 2.2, 220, 200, 212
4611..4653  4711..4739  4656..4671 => 1.8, 213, 185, 204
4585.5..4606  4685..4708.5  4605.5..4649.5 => -1.5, 208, 212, 201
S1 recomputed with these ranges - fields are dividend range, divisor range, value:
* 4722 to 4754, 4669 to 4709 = 1.07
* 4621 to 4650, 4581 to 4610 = 1.05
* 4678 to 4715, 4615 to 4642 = 0.91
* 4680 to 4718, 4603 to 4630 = 0.97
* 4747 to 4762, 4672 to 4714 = 1.10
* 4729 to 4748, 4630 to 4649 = 0.93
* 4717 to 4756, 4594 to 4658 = 1.01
